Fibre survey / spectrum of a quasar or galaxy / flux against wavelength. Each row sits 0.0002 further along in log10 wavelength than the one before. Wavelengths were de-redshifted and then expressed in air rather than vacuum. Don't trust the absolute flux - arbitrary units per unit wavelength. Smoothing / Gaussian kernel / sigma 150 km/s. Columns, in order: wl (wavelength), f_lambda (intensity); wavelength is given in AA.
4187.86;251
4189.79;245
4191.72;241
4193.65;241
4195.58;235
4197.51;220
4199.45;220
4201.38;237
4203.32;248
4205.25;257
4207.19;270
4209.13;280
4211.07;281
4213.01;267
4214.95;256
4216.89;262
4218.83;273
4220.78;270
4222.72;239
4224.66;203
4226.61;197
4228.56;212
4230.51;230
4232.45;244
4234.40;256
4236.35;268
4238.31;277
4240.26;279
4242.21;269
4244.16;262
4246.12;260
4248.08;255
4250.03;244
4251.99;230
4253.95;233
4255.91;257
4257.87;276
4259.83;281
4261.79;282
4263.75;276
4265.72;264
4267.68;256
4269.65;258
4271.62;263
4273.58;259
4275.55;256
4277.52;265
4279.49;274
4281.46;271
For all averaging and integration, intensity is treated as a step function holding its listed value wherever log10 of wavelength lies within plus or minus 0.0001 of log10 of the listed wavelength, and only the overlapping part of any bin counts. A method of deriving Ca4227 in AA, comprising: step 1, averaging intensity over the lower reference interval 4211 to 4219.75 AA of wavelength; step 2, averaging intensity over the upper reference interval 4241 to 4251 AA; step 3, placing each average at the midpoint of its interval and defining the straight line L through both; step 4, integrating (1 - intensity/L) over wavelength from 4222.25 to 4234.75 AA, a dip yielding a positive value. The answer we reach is 1.9 AA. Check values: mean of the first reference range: 267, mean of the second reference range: 259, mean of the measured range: 224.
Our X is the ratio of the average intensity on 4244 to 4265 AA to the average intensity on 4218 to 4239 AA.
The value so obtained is 1.07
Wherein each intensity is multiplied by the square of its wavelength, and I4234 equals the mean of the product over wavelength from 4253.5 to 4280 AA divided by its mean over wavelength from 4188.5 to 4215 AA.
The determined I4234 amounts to 1.09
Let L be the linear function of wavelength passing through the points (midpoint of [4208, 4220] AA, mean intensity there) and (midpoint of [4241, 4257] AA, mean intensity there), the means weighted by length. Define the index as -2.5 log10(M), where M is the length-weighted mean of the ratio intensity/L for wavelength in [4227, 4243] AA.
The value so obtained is 0.03 mag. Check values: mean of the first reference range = 270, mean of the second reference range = 252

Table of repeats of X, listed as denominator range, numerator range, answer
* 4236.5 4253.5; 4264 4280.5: 1.01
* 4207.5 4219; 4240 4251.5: 0.96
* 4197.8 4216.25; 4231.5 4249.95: 1.03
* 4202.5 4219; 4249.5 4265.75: 0.98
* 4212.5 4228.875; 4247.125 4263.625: 1.07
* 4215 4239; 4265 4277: 1.06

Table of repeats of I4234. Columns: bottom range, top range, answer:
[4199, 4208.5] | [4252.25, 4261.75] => 1.08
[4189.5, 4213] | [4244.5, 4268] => 1.07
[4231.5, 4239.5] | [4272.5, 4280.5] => 1.03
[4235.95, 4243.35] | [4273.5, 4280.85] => 0.98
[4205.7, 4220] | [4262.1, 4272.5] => 1.01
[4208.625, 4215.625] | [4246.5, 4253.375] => 0.92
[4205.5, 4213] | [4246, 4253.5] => 0.91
